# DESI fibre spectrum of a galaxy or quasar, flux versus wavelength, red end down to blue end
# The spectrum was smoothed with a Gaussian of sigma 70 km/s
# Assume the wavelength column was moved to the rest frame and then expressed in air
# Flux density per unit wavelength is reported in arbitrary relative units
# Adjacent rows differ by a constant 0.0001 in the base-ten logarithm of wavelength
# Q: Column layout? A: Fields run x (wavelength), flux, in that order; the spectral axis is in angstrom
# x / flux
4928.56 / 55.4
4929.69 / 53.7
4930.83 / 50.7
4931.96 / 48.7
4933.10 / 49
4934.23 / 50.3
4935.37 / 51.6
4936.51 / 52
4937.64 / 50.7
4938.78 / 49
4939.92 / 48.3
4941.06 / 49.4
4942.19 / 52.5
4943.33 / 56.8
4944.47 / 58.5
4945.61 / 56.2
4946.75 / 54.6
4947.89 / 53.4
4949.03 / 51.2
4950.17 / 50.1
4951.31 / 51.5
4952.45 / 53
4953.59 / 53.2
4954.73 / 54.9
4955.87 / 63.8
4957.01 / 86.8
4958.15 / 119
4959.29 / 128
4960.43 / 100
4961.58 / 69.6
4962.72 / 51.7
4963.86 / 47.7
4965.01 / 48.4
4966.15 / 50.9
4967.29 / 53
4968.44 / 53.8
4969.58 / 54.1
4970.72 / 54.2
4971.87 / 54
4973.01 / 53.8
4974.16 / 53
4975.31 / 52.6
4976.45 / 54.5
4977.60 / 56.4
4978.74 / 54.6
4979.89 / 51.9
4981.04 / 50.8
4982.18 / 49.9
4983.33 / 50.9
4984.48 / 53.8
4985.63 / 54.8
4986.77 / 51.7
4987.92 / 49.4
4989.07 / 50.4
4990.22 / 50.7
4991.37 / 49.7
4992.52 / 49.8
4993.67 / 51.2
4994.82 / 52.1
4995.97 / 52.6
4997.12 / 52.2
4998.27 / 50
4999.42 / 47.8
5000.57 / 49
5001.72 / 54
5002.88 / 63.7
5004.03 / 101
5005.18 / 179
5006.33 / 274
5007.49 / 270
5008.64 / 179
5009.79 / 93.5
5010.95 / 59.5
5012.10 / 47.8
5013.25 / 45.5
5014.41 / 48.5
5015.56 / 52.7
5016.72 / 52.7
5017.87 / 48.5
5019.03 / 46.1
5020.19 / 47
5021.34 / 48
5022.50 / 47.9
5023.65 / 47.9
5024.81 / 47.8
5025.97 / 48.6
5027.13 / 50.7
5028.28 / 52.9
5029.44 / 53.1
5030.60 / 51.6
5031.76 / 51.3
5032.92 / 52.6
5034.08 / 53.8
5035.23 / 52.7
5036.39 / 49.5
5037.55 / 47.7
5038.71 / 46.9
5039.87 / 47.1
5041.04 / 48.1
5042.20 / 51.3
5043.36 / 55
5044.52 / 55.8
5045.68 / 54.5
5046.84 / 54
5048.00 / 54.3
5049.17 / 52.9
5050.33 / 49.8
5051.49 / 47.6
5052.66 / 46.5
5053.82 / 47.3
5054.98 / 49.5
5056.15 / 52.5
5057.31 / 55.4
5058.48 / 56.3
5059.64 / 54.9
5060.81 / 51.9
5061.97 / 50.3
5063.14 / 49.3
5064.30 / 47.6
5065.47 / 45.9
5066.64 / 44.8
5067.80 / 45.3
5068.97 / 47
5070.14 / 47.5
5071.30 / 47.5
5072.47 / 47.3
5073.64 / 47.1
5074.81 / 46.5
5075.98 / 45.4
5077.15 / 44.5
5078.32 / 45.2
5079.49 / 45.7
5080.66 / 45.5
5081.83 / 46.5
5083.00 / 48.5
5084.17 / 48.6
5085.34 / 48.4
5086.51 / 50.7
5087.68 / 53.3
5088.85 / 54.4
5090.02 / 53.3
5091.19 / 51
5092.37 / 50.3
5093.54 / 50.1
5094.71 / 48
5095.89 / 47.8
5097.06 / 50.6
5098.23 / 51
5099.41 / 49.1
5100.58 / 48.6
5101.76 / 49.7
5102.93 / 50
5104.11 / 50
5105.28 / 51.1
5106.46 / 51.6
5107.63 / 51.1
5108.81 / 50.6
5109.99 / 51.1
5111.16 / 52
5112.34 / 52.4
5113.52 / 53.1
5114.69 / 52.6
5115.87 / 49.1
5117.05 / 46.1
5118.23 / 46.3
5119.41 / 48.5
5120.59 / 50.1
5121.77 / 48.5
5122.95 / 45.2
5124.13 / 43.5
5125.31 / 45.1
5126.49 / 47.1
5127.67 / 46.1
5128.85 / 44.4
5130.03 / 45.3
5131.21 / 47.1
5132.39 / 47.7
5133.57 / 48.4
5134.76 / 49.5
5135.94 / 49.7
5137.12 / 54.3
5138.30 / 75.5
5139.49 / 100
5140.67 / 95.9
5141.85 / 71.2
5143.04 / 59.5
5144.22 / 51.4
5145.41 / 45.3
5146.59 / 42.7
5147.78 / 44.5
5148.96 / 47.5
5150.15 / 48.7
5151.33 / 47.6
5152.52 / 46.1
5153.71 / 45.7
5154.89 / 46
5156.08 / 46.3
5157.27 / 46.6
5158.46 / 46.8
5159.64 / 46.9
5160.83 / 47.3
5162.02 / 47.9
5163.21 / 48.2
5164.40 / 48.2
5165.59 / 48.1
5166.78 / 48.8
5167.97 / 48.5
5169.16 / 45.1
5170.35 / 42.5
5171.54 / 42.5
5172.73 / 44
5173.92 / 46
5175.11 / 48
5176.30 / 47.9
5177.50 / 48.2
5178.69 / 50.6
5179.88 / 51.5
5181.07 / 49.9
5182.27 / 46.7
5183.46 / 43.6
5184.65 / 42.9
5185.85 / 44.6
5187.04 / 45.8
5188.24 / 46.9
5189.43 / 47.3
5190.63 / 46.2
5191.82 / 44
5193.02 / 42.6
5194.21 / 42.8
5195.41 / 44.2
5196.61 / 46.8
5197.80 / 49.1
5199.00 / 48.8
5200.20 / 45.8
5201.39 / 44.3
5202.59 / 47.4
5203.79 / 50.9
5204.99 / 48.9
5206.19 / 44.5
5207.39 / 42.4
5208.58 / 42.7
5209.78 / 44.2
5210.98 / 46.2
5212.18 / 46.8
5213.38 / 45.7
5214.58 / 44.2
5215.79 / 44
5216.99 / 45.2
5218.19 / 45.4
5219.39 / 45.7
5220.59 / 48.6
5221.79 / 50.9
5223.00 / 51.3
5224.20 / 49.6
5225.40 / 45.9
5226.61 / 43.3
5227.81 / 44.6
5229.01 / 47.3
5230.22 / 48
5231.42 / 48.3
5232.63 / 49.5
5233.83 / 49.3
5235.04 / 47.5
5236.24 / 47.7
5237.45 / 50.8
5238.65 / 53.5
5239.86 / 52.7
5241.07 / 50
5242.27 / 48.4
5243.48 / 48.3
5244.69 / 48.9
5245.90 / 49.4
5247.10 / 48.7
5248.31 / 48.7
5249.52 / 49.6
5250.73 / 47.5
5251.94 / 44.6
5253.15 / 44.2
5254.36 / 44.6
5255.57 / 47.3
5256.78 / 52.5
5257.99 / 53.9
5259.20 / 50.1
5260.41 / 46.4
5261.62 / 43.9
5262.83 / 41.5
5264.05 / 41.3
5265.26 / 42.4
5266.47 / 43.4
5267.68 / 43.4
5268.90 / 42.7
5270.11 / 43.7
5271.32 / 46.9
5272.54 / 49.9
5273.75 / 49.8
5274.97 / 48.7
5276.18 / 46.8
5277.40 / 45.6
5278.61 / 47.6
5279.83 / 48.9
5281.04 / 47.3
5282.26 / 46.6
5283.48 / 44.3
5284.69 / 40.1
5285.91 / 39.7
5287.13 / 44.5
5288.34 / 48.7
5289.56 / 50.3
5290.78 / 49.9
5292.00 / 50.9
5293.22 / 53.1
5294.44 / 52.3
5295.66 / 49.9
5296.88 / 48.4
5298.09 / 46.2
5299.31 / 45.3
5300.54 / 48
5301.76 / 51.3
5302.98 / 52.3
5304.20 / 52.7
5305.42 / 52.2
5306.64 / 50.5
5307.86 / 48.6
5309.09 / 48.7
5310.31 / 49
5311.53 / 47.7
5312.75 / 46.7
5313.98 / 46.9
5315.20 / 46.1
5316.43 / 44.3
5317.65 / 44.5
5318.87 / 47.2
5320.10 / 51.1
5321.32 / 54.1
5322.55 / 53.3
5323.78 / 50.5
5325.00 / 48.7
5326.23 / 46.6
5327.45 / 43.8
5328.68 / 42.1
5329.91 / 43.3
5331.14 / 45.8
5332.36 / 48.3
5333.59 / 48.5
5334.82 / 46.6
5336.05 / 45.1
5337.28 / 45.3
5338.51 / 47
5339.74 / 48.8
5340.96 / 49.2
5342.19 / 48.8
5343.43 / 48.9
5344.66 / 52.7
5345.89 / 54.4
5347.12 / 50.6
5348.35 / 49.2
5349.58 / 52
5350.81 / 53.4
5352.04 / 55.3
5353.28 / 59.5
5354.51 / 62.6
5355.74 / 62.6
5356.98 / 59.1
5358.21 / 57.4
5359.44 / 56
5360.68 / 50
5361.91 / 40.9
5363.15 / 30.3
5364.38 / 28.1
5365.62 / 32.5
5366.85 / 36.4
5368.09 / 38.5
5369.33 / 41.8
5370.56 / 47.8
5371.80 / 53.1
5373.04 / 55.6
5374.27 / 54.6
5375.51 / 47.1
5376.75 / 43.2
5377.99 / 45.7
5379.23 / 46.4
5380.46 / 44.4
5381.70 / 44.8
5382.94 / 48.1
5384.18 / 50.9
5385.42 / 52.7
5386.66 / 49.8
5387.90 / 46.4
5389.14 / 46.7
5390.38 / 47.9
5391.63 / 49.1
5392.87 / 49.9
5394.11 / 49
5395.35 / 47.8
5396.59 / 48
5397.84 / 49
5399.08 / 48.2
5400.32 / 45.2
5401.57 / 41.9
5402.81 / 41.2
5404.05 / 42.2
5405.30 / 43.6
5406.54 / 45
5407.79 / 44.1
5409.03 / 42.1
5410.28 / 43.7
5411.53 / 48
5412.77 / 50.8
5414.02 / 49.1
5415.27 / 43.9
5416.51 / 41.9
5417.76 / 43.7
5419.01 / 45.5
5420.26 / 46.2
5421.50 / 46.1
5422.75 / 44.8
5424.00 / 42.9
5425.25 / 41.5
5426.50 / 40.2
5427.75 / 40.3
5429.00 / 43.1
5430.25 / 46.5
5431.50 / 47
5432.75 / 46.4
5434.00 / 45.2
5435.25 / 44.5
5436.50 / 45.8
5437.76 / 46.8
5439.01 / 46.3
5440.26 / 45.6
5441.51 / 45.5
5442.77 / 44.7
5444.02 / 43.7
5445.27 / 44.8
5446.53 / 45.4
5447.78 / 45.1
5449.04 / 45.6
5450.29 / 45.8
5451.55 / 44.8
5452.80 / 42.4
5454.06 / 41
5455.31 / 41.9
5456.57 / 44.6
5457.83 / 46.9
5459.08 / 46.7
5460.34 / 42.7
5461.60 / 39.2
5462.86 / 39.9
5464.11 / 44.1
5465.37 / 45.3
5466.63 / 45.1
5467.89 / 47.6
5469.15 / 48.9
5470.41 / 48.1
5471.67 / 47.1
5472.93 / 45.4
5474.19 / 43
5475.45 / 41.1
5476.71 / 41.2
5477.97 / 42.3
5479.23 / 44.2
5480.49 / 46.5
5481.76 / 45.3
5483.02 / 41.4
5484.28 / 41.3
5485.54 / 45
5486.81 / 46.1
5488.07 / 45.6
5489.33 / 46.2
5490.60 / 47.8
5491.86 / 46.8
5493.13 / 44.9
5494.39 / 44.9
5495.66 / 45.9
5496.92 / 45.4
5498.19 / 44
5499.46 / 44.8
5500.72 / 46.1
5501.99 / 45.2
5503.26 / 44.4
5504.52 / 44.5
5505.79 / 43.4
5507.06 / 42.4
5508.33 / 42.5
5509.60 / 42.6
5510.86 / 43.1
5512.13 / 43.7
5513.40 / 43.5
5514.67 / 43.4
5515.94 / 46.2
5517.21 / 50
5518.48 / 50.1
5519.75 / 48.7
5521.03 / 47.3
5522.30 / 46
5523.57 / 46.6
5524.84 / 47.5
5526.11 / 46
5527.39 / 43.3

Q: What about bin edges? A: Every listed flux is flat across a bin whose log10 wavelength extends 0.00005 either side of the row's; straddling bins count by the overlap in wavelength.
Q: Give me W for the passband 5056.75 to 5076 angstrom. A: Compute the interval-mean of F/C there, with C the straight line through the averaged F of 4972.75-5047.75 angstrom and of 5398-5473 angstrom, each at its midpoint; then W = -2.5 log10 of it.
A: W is 0.240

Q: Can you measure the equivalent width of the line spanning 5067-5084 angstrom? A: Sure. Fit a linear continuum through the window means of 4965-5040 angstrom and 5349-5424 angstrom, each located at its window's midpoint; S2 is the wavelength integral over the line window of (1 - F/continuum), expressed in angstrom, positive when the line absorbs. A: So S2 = 3.9 angstrom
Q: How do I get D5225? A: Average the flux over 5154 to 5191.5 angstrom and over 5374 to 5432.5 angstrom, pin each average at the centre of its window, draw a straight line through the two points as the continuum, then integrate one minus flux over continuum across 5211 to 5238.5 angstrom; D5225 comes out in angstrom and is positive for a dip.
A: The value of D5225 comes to -0.5 angstrom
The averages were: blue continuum 46.7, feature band 47.3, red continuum 45.9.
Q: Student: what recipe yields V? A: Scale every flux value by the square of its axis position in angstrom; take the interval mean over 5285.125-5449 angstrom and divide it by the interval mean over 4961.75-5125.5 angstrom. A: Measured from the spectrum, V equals 0.96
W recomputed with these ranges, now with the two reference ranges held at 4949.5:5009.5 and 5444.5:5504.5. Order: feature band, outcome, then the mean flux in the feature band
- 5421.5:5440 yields 0.060 mag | 44.5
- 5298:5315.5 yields 0.102 mag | 48.9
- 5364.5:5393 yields 0.080 mag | 46.3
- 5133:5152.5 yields 0.087 mag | 57.9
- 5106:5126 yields 0.288 mag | 49.2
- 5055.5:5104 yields 0.322 mag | 49.1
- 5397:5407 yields 0.093 mag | 44.6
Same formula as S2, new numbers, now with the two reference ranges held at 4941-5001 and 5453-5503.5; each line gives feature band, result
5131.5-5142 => -2.39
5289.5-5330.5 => 0.04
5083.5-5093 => 0.53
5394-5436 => 1.12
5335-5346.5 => -0.20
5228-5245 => 0.46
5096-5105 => 0.69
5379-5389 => -0.22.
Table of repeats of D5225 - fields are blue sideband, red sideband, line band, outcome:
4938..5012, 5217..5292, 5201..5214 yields 1.3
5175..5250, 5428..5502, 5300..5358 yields -4.8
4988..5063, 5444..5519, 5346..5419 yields 1.9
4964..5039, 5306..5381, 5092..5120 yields 4.2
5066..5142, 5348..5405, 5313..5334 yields 0.5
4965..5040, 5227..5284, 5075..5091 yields 2.7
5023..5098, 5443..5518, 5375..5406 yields -0.7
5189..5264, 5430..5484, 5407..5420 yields -0.1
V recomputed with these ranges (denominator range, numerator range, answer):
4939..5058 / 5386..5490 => 0.86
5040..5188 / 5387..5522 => 1.03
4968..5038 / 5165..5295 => 0.79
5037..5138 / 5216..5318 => 1.03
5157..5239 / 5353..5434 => 1.07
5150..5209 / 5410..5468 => 1.06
